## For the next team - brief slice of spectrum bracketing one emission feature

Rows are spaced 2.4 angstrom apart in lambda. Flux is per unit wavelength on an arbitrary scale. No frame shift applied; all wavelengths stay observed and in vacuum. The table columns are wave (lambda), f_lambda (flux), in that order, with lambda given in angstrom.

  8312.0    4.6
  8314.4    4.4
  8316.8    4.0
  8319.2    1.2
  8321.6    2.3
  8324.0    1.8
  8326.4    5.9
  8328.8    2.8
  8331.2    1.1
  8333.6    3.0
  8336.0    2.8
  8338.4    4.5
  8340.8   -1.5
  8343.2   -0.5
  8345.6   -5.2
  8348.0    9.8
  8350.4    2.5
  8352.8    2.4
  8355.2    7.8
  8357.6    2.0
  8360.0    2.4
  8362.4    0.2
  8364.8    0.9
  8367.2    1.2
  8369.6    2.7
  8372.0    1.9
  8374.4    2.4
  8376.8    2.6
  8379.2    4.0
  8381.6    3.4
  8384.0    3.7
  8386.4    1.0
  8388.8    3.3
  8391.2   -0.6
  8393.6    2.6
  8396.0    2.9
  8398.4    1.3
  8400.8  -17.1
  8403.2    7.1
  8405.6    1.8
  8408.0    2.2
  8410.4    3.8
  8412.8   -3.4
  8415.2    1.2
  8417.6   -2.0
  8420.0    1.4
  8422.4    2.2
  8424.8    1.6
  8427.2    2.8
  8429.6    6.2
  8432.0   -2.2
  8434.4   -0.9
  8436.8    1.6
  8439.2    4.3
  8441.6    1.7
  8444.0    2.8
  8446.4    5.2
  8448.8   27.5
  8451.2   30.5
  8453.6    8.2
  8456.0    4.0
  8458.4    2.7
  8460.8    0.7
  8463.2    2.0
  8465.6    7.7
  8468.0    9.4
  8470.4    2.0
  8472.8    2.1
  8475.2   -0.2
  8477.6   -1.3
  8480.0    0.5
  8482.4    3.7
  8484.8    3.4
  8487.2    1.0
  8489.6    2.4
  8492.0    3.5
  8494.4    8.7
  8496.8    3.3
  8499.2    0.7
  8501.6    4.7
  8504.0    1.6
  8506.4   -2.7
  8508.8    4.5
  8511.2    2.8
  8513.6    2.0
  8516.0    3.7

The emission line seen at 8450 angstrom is H-beta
